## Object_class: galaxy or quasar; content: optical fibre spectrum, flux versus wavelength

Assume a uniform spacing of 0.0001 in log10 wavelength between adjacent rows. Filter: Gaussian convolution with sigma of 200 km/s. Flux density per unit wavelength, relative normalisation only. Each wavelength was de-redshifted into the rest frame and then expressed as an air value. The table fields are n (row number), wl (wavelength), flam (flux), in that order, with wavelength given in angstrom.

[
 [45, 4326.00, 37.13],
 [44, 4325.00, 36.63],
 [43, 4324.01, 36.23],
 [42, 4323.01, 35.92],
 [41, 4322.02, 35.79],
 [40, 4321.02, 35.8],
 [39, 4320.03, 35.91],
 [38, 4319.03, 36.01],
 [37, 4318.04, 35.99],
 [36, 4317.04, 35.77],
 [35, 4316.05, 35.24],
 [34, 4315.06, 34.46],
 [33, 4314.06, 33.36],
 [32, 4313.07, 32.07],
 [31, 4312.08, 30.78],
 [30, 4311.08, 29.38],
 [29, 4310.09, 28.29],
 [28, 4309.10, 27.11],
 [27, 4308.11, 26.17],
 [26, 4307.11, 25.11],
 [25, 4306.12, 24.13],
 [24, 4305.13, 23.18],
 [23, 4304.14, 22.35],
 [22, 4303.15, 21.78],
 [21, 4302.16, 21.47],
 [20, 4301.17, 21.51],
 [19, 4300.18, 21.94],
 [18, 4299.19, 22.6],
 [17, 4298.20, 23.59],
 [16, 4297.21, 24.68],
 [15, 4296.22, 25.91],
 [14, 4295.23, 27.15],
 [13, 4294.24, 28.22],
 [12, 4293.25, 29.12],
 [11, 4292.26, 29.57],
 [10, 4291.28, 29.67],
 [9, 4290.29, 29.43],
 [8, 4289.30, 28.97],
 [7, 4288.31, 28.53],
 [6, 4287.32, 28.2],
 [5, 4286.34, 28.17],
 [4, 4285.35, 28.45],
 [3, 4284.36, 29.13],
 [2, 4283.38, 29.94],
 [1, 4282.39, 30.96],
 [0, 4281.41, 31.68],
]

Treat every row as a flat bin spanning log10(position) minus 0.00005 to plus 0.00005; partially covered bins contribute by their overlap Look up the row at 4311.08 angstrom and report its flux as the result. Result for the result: 29.38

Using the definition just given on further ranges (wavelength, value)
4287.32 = 28.2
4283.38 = 29.94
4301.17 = 21.51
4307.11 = 25.11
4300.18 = 21.94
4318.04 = 35.99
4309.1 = 27.11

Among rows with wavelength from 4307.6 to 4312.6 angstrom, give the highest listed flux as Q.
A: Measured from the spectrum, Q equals 30.78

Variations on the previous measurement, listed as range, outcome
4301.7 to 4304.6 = 22.35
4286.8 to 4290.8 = 29.43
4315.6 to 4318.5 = 35.99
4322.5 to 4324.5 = 36.23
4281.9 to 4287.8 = 30.96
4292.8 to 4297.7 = 29.12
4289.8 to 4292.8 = 29.67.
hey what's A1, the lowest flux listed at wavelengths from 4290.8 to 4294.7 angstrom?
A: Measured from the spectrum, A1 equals 28.22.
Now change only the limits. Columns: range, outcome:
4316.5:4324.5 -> 35.77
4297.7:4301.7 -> 21.51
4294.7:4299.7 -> 22.6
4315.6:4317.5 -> 35.24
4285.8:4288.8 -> 28.17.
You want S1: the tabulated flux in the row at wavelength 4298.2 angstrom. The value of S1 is 23.59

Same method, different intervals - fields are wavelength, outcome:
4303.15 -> 21.78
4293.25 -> 29.12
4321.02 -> 35.8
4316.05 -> 35.24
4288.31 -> 28.53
